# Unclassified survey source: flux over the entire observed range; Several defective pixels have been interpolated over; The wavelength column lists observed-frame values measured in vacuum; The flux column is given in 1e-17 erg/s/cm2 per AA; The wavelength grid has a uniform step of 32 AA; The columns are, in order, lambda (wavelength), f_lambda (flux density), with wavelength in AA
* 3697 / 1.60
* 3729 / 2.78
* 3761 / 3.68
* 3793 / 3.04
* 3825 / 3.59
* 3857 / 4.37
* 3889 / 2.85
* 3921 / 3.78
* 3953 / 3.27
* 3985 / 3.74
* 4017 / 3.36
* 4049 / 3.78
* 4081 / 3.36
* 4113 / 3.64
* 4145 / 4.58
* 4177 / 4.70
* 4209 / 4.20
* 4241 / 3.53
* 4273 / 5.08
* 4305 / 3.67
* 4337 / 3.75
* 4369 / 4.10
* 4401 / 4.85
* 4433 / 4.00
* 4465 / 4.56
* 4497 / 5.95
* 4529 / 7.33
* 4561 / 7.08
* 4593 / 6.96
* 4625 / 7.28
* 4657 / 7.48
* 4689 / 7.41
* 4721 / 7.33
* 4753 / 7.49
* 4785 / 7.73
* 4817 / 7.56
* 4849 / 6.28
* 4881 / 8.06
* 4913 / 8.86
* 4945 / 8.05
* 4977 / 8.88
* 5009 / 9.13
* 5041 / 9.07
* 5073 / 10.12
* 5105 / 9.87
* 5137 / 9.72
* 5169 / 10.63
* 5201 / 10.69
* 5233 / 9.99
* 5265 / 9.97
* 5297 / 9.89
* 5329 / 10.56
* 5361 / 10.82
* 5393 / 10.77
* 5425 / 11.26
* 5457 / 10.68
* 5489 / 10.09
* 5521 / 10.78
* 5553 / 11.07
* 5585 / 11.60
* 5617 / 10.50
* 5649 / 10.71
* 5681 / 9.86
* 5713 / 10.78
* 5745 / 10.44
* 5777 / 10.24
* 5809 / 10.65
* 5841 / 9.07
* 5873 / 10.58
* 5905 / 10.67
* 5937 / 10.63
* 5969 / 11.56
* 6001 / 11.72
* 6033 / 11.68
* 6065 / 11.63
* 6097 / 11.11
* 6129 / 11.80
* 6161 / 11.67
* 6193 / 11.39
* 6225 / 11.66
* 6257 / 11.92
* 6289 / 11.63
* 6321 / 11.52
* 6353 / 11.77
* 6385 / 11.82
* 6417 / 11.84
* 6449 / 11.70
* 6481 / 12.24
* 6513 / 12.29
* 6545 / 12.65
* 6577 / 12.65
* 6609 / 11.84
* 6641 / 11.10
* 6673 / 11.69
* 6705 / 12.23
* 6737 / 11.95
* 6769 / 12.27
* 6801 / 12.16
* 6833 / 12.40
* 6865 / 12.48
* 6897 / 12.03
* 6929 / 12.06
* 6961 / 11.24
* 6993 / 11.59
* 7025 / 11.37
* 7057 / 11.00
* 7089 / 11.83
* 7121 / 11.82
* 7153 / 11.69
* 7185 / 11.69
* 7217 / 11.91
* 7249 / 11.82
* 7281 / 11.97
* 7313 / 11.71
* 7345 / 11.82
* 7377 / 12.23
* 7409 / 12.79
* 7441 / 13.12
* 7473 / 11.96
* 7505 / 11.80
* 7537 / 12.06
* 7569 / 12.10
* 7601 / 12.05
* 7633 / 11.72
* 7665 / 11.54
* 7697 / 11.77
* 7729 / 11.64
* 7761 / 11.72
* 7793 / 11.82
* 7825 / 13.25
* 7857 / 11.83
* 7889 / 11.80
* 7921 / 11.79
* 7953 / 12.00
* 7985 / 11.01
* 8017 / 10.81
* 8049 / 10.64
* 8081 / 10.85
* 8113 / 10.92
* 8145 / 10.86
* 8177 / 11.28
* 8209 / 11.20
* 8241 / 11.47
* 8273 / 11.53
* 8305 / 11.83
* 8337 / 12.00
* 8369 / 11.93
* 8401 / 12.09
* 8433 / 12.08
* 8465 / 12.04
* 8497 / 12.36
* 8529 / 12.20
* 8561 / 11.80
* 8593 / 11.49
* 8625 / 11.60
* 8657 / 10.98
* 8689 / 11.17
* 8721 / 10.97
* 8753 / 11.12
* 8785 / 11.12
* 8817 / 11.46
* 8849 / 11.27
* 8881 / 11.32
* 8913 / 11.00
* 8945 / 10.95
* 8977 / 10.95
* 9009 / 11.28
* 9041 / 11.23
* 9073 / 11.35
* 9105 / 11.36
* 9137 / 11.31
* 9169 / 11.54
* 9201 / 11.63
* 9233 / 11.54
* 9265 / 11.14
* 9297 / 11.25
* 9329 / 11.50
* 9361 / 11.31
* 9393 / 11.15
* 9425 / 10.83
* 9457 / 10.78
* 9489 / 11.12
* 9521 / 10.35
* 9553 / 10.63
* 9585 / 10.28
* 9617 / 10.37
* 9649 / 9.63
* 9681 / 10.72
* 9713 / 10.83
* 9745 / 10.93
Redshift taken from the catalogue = 0.13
